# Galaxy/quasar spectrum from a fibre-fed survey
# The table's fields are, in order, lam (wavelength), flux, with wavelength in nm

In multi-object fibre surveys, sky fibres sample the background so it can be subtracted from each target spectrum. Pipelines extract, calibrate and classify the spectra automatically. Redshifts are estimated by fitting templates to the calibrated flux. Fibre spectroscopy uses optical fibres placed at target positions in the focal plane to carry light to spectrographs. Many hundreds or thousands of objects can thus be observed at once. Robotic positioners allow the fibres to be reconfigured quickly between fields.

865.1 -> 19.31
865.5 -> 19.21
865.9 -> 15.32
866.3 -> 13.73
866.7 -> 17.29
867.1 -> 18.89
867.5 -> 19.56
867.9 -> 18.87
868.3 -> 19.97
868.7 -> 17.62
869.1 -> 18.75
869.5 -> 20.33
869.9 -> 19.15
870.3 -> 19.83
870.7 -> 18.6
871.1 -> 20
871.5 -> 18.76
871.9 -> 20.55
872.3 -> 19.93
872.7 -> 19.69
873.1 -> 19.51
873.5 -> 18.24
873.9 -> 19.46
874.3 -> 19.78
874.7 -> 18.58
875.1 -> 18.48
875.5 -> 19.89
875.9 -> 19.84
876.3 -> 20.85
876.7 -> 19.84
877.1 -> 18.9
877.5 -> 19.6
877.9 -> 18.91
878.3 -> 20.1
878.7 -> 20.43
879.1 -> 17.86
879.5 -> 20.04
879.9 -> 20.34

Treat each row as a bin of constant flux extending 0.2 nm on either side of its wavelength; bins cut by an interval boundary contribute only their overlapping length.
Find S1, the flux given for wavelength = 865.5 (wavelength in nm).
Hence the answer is 19.21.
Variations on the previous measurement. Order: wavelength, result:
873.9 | 19.46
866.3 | 13.73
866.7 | 17.29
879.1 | 17.86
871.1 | 20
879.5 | 20.04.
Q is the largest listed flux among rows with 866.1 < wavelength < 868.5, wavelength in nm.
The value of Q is 19.97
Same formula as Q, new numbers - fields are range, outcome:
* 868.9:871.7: 20.33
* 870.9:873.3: 20.55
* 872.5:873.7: 19.69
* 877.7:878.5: 20.1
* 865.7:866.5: 15.32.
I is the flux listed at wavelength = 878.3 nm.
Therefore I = 20.1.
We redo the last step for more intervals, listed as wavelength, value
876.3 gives 20.85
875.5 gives 19.89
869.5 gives 20.33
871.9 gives 20.55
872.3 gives 19.93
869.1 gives 18.75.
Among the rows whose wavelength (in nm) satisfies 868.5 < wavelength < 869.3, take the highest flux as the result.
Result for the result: 18.75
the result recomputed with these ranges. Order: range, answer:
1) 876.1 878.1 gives 20.85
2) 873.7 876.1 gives 19.89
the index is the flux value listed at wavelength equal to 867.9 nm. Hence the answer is 18.87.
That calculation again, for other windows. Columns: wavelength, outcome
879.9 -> 20.34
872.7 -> 19.69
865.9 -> 15.32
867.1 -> 18.89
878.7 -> 20.43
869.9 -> 19.15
